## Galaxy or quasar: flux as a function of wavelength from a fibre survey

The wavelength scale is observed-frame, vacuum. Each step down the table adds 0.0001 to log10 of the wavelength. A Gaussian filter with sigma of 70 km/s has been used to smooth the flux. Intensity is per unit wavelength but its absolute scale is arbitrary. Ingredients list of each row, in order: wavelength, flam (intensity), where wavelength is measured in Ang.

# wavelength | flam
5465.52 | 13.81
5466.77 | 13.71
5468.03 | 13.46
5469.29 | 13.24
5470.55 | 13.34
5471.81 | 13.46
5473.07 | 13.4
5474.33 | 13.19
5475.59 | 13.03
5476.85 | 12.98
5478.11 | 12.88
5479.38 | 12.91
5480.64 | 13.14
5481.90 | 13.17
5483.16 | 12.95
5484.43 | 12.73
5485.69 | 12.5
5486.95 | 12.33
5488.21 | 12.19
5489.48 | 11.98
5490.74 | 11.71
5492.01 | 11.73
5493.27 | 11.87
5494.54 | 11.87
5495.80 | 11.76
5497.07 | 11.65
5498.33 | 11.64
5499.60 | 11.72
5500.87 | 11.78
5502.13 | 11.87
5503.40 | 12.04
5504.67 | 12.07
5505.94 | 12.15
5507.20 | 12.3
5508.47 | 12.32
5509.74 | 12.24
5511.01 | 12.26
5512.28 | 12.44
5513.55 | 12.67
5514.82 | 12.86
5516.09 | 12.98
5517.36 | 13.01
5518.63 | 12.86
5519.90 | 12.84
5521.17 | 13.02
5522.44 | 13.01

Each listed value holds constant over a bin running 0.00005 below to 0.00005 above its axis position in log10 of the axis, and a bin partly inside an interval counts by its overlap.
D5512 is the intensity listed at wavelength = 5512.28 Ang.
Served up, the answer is 12.44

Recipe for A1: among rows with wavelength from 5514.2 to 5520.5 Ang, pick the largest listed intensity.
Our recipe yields 13.01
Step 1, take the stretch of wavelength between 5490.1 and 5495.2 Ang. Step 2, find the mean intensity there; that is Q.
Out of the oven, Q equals 11.8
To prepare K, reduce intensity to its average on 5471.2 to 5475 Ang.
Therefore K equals 13.3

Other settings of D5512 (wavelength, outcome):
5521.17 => 13.02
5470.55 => 13.34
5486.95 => 12.33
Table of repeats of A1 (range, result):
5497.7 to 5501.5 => 11.78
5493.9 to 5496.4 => 11.87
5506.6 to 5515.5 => 12.86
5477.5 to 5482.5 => 13.17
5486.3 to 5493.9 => 12.33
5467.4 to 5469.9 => 13.46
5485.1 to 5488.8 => 12.5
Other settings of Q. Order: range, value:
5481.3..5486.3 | 12.8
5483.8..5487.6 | 12.6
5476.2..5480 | 12.9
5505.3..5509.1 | 12.3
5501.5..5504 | 12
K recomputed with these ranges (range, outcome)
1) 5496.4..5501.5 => 11.7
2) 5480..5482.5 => 13.2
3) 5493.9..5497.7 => 11.8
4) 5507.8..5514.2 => 12.4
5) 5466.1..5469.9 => 13.5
